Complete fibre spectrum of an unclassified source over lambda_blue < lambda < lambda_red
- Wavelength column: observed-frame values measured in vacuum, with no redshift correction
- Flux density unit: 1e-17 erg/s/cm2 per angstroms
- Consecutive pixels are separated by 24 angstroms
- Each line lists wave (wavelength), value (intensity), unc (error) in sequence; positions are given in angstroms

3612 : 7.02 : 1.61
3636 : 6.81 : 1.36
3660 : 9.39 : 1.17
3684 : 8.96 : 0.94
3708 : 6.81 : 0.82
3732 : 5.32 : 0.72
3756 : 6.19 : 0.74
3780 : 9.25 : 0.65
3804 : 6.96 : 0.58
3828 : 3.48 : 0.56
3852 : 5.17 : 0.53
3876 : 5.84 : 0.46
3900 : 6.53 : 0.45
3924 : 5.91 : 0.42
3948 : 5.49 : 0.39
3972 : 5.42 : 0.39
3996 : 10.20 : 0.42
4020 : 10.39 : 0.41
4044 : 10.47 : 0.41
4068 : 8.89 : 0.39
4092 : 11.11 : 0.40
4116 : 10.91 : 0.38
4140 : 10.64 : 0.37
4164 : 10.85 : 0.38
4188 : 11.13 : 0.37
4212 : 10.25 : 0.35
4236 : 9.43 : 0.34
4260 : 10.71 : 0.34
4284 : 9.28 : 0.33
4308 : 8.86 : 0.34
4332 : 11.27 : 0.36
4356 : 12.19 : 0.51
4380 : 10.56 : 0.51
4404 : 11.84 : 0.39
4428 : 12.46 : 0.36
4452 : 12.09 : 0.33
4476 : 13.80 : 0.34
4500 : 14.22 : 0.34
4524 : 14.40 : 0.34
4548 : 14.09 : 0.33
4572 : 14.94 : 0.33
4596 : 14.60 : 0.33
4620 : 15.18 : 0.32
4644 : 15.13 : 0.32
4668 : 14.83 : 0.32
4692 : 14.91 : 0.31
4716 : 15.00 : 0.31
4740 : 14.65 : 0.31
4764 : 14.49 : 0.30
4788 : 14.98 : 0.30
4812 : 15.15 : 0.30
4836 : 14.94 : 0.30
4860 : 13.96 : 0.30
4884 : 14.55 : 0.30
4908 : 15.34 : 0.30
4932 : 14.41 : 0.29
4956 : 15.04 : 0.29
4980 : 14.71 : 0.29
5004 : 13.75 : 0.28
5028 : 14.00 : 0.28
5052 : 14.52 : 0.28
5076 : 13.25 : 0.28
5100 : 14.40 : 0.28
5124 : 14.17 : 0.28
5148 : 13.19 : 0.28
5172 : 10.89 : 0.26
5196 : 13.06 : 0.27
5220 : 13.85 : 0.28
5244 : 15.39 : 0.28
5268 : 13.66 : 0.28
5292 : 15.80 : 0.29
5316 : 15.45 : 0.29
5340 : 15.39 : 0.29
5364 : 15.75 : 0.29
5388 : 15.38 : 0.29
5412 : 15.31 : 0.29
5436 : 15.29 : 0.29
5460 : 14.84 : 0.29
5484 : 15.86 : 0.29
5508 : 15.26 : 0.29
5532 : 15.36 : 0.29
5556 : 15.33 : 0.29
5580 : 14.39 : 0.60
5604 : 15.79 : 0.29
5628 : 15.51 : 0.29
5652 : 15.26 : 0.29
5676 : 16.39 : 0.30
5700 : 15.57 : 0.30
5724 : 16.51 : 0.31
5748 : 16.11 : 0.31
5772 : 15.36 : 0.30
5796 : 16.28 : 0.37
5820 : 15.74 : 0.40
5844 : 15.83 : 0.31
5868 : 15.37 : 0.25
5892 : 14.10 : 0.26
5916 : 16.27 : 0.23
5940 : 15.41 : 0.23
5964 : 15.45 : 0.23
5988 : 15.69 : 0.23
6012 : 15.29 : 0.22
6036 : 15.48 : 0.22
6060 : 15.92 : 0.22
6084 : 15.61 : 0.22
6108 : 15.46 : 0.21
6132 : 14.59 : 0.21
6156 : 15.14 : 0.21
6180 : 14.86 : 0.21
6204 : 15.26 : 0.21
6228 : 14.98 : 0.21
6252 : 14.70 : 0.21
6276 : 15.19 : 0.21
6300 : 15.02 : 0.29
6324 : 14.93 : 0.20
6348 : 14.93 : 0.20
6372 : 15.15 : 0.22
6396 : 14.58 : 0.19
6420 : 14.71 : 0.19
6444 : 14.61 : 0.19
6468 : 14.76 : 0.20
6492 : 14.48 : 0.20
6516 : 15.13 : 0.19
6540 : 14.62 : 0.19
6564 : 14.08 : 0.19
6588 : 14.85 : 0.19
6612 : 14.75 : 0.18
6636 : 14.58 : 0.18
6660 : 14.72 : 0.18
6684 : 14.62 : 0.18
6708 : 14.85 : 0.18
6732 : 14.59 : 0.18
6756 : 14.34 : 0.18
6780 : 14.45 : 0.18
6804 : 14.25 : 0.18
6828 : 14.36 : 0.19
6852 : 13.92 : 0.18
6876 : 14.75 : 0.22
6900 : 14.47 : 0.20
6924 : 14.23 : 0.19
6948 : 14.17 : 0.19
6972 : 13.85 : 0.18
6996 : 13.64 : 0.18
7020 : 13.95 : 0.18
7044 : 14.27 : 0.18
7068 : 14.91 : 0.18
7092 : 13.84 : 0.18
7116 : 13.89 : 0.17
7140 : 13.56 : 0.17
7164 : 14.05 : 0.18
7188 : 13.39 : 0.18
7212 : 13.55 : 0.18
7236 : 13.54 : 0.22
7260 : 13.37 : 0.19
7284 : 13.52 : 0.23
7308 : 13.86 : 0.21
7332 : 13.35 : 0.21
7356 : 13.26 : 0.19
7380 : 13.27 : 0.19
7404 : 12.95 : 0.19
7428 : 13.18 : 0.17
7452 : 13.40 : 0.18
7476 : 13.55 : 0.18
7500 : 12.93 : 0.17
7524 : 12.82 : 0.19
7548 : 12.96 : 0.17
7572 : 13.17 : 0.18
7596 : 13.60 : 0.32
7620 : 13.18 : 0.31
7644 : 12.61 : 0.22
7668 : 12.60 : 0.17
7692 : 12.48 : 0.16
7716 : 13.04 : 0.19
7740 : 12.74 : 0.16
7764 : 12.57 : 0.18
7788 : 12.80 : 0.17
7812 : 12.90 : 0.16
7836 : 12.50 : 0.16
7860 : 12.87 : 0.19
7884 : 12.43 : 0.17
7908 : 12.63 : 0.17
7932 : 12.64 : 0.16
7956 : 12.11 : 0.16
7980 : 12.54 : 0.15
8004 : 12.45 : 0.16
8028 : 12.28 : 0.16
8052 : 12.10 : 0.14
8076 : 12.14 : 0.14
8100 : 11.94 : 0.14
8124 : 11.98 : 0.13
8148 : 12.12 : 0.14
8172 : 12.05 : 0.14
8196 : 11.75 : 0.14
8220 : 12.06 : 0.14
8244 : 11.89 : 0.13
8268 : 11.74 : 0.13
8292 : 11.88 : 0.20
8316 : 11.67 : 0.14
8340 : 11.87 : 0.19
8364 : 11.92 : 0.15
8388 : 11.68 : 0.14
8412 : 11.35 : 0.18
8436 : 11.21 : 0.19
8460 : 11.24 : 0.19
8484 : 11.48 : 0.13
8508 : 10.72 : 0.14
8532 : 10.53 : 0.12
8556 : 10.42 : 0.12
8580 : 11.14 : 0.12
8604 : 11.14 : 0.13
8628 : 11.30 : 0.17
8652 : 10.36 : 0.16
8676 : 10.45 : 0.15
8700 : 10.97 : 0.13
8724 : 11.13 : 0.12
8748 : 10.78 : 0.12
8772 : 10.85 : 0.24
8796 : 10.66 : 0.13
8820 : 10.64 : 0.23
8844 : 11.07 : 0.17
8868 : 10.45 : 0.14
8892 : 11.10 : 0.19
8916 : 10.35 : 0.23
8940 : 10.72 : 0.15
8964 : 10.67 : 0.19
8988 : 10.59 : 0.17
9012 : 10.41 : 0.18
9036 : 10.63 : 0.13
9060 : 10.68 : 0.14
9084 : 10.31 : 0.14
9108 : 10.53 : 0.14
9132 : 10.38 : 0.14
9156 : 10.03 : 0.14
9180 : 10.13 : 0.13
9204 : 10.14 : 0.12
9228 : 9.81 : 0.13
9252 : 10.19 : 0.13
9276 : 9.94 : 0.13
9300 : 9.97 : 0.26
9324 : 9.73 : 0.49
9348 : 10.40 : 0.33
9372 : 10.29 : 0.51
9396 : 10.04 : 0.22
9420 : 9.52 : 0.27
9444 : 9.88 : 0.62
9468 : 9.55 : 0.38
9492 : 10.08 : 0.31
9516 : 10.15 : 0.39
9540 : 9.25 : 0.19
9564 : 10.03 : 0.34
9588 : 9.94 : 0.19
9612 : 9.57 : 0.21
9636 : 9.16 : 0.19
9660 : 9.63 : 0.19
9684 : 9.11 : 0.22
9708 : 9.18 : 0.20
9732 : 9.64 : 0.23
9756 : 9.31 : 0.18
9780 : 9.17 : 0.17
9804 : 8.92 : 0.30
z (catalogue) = 0.00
